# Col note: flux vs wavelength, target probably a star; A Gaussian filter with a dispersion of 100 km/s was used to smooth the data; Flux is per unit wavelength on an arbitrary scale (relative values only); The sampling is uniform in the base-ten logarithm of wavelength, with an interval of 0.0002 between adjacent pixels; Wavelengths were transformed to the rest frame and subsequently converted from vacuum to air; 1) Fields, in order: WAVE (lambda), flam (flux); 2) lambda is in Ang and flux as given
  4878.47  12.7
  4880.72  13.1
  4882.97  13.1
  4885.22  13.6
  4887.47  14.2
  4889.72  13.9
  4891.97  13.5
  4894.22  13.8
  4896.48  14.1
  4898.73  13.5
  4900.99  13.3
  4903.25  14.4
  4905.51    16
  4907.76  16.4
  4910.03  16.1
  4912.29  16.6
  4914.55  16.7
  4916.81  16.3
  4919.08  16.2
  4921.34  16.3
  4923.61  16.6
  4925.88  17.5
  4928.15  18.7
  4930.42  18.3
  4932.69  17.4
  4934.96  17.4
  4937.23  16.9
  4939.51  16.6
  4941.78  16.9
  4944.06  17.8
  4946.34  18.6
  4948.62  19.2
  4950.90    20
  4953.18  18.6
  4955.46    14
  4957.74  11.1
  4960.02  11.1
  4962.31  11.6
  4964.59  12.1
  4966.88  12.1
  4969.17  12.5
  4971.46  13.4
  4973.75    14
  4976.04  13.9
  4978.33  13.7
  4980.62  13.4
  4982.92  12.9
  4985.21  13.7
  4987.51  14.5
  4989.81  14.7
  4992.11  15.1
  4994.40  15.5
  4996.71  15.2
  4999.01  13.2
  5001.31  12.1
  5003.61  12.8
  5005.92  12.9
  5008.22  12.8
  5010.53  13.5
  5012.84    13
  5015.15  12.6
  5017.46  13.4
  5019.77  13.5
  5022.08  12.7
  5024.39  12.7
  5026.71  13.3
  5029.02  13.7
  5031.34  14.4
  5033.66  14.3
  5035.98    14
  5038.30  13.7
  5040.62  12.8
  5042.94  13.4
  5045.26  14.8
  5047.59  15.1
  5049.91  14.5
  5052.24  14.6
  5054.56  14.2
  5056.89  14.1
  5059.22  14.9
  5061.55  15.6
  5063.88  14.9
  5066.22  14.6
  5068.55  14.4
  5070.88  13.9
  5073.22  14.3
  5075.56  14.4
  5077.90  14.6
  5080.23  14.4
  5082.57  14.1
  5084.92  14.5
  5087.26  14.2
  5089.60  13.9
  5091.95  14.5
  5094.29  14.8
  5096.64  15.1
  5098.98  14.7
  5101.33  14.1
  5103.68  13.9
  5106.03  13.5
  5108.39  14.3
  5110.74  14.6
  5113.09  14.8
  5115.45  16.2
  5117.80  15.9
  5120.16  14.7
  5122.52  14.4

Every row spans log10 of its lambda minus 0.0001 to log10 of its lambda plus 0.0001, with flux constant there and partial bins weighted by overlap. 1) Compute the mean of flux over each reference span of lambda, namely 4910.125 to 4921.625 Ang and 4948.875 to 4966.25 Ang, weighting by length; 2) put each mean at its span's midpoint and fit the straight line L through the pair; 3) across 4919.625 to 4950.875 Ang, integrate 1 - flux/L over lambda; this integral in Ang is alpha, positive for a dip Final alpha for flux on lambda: -4.52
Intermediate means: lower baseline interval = 16.4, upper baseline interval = 14.3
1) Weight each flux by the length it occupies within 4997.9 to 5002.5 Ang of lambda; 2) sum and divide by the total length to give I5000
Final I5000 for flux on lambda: 12.7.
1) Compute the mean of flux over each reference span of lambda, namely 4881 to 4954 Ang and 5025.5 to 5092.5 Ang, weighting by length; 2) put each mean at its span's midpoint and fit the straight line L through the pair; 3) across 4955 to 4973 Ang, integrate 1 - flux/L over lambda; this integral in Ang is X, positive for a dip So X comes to 3.86 Ang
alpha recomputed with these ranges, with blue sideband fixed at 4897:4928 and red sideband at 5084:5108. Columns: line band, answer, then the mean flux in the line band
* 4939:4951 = -1.9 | 18.1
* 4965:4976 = 1.7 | 13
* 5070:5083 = 0.2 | 14.3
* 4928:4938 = -1.2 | 17.7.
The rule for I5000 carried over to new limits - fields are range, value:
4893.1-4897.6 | 13.9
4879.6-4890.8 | 13.6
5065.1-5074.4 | 14.3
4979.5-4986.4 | 13.3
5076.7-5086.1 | 14.4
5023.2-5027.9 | 13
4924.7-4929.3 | 18.1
